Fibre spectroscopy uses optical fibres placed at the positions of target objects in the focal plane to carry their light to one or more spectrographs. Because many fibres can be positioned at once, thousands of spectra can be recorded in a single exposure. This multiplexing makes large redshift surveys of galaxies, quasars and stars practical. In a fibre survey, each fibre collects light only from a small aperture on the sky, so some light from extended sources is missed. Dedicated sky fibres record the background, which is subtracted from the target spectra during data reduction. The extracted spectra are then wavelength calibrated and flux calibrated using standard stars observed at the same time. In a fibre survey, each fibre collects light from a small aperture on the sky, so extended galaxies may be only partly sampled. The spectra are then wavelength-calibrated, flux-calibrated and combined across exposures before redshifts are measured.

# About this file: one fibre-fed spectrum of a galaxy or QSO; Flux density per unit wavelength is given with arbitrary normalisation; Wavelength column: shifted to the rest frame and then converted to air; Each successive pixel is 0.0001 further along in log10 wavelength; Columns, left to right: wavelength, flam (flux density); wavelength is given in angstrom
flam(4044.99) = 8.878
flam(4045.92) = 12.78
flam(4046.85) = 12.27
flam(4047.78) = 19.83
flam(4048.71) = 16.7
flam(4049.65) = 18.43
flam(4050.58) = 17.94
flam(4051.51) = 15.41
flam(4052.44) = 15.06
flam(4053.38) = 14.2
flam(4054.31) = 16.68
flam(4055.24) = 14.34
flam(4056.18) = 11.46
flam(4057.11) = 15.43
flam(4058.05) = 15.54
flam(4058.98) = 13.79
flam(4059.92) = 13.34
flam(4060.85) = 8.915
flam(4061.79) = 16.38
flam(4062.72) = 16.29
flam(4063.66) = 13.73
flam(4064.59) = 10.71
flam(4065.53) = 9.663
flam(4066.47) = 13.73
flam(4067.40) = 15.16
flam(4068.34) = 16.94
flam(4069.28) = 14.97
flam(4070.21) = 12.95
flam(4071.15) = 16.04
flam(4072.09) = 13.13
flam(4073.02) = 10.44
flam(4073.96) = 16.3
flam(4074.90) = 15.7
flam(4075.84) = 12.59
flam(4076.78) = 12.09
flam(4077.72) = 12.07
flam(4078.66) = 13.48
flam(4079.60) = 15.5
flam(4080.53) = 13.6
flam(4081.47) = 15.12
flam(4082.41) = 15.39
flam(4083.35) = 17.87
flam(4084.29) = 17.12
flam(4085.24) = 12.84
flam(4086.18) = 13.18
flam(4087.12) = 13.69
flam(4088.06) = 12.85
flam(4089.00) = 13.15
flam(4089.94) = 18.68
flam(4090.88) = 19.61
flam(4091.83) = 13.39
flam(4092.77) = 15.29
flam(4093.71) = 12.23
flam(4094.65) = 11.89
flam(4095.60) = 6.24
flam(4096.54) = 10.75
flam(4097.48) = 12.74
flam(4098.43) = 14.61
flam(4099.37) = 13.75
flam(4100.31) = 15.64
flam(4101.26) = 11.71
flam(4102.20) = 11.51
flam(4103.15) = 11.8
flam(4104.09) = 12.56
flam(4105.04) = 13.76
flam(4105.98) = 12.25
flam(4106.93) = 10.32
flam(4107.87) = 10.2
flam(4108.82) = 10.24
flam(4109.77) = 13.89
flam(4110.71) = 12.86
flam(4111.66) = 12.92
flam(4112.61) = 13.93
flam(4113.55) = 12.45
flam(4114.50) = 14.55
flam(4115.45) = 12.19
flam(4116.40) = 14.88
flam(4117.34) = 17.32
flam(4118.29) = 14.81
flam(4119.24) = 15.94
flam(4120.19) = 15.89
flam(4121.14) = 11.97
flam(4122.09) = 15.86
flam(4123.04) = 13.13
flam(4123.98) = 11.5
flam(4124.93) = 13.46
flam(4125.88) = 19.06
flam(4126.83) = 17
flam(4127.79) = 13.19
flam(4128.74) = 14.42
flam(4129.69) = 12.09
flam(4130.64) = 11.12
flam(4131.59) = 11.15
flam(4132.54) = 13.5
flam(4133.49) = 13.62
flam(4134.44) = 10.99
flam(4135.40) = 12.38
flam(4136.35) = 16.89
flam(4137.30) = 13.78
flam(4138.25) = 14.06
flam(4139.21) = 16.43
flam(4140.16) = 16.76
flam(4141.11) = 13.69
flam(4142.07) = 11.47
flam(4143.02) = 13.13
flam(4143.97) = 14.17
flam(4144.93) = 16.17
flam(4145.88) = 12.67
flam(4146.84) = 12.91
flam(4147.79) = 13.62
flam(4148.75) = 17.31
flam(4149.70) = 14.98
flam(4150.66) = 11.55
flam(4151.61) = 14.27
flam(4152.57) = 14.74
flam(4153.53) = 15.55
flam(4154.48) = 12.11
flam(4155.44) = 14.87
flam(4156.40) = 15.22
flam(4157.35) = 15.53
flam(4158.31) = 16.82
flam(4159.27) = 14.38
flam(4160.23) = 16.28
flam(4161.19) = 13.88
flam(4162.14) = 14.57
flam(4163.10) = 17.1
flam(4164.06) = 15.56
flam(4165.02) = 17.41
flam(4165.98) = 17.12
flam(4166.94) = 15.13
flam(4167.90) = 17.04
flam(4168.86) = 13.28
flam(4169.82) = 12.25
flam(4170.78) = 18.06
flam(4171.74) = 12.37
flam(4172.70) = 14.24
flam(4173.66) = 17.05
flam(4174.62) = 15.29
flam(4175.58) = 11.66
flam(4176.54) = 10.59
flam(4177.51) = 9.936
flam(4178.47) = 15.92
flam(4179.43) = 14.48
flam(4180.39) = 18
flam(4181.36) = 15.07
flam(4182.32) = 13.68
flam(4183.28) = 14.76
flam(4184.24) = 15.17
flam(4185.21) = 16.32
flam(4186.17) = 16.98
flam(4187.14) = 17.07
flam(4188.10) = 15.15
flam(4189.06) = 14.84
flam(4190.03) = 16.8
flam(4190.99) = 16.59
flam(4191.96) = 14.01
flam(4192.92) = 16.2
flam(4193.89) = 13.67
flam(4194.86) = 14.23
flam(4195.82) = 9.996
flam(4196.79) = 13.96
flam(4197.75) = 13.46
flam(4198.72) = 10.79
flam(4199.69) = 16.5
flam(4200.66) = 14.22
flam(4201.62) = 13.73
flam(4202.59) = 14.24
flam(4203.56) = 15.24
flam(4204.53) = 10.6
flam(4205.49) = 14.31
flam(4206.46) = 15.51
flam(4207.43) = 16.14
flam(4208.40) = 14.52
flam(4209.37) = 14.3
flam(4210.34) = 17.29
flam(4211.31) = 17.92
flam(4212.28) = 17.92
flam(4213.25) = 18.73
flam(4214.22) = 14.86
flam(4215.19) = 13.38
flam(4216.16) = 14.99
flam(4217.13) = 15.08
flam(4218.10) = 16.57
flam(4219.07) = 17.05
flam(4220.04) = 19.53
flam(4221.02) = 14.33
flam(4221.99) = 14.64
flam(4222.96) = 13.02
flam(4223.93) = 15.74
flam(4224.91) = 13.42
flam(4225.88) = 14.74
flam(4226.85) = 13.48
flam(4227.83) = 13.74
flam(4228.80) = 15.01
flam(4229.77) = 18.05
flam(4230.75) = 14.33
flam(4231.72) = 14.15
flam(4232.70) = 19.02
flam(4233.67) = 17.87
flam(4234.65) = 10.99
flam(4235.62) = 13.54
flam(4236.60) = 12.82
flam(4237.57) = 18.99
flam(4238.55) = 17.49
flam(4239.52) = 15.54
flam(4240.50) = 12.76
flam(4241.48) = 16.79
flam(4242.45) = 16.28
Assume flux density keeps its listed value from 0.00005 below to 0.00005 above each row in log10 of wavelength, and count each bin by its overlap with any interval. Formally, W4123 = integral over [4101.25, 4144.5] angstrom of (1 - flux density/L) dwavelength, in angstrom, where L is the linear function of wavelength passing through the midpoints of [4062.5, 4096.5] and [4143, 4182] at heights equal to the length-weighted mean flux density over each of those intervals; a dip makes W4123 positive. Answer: 2.5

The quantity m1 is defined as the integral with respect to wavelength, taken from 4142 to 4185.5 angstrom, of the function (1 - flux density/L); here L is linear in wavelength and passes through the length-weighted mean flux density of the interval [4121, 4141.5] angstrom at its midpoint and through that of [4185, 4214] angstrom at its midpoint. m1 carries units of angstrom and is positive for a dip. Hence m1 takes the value -0.6 angstrom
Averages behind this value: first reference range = 13.9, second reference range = 15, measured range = 14.7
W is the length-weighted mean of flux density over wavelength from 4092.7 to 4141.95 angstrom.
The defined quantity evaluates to 13.3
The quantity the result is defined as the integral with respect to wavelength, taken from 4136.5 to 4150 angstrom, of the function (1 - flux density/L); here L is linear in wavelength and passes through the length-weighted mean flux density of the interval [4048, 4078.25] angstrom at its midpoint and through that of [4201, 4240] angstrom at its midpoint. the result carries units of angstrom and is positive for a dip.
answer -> 0.4 angstrom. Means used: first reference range 14.3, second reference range 15.3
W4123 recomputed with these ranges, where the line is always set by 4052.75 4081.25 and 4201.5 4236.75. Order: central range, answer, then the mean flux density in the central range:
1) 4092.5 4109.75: 2.5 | 12.1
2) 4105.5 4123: 1.0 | 13.5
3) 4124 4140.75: 0.5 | 14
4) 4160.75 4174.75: -0.6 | 15.4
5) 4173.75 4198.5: 0.6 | 14.6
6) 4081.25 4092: -1.0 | 15.3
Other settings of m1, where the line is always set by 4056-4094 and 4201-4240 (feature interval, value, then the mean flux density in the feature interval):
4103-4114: 1.65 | 12.3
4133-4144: 0.56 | 13.9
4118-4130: 0.04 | 14.5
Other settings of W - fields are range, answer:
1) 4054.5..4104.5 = 13.8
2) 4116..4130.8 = 14.5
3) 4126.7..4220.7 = 14.7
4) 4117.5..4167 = 14.5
